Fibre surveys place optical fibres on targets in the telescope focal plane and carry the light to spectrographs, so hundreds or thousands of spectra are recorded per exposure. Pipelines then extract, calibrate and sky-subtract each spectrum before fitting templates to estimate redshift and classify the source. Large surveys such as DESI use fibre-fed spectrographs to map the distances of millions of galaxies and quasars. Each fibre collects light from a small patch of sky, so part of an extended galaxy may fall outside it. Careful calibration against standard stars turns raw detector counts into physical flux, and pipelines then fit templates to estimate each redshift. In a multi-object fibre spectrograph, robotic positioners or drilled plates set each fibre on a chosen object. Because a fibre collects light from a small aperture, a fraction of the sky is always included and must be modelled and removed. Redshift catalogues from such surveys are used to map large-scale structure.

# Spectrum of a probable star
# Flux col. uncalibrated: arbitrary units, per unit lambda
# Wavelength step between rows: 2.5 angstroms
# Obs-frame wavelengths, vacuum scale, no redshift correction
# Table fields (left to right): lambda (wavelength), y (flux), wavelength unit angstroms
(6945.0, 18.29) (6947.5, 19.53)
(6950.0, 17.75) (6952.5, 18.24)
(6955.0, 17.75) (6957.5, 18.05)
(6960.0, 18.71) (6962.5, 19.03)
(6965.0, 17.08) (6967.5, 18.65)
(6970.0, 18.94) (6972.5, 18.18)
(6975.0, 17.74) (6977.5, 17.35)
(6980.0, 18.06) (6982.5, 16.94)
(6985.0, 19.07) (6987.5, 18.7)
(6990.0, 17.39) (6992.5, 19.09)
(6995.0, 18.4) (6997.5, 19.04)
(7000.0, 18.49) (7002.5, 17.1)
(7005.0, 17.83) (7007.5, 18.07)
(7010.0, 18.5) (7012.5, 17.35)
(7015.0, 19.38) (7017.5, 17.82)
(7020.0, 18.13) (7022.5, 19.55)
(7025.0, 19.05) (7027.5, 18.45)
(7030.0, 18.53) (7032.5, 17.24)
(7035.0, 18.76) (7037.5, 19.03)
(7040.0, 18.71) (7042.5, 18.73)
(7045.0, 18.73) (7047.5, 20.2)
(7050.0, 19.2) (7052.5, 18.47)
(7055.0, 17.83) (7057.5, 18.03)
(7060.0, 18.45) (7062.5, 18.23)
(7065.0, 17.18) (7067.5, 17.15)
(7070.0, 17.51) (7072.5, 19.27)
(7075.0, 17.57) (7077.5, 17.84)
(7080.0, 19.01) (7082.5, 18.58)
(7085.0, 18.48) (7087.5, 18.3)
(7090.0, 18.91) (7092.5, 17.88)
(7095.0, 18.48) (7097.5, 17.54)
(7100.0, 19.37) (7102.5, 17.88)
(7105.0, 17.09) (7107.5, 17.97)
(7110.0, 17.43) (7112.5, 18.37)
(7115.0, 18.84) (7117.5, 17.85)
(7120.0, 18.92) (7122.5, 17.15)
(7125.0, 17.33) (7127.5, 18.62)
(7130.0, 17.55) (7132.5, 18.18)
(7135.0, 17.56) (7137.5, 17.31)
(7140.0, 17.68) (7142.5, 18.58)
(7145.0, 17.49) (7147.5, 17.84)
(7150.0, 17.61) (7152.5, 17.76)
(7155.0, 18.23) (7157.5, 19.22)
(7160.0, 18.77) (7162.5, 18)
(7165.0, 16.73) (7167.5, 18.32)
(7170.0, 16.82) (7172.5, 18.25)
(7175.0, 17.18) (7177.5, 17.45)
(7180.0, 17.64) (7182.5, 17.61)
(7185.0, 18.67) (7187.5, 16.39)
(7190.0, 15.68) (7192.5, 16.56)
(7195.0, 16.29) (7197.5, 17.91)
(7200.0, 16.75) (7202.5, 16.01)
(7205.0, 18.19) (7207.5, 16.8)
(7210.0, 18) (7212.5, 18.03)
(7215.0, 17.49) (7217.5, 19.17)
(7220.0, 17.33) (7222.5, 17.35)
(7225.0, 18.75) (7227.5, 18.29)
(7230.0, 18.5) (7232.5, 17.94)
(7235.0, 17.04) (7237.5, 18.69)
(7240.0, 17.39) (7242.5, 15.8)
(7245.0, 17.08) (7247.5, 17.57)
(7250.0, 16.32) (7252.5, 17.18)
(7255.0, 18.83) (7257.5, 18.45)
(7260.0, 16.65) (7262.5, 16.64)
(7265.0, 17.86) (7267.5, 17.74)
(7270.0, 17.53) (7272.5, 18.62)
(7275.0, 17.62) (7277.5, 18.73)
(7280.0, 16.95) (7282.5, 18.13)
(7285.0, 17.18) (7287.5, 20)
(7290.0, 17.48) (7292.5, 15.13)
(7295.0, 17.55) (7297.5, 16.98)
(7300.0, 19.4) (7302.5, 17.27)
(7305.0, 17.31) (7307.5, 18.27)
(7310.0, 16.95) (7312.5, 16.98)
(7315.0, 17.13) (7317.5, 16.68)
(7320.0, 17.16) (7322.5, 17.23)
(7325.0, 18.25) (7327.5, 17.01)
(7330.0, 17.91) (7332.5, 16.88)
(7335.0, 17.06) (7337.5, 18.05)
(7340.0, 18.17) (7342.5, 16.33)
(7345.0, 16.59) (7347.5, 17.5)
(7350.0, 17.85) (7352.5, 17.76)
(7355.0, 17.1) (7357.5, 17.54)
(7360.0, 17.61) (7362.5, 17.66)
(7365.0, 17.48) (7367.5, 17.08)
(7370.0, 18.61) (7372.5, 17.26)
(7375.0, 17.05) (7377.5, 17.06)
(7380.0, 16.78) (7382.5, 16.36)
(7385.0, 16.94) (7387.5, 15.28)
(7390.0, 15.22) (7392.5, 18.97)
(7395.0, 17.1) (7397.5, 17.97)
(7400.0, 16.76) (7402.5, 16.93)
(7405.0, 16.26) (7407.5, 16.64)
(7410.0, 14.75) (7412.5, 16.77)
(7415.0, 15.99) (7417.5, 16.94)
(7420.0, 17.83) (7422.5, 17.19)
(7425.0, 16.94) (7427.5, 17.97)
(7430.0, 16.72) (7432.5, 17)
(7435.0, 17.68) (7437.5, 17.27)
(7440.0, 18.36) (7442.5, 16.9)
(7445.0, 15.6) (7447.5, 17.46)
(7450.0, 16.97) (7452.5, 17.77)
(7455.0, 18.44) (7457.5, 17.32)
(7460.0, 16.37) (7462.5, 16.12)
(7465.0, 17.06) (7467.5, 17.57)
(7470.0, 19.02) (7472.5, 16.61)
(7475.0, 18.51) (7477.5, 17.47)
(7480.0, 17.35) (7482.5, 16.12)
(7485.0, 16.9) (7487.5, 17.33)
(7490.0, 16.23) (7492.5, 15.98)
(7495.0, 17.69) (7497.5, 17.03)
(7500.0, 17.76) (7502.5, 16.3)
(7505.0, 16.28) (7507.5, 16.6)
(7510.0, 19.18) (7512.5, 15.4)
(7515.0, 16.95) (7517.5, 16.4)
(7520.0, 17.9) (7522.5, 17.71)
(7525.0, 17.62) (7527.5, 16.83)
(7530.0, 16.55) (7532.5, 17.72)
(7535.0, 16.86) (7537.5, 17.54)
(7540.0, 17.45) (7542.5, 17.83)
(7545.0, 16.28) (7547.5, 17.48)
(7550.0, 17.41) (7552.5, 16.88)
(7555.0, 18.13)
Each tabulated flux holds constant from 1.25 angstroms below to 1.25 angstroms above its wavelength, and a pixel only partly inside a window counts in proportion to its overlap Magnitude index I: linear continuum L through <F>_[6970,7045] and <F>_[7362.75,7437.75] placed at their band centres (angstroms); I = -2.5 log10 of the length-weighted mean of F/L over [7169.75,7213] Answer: 0.03 mag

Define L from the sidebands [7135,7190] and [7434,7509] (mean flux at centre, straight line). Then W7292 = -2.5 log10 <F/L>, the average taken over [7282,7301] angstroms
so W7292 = -0.01 mag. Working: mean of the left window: 17.7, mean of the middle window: 17.7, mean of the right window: 17.1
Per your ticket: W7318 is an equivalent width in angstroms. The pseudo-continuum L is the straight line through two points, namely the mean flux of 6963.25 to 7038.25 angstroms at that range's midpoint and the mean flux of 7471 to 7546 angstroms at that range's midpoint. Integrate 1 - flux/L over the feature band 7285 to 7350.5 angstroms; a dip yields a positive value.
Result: 0.42 angstroms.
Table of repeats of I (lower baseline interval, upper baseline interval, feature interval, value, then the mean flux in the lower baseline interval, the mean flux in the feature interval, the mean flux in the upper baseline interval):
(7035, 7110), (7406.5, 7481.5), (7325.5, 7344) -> 0.01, 18.3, 17.4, 17.2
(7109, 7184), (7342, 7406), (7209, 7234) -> -0.03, 17.9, 18.1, 17.1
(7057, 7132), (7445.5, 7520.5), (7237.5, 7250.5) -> 0.04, 18.1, 17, 17.1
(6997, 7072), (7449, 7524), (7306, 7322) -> 0.03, 18.4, 17.2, 17.1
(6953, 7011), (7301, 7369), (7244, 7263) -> 0.01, 18.2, 17.4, 17.4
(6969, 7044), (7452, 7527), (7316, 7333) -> 0.01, 18.3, 17.3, 17.2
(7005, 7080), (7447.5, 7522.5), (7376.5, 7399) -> 0.04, 18.4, 16.9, 17.1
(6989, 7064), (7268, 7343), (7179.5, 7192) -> 0.05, 18.5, 17.1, 17.5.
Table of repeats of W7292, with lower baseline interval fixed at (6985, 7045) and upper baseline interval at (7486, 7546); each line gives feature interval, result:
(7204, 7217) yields 0.007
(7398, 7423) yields 0.046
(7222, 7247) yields 0.009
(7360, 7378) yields -0.001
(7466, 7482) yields -0.031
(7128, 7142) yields 0.021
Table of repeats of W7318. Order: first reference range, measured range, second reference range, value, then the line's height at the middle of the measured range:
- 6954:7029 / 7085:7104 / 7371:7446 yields -0.4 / 17.9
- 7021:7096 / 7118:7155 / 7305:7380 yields 0.6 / 18.2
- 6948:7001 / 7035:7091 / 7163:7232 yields -1.5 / 17.9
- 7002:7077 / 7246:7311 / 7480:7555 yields 0.3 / 17.7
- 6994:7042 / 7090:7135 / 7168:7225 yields -0.4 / 17.9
